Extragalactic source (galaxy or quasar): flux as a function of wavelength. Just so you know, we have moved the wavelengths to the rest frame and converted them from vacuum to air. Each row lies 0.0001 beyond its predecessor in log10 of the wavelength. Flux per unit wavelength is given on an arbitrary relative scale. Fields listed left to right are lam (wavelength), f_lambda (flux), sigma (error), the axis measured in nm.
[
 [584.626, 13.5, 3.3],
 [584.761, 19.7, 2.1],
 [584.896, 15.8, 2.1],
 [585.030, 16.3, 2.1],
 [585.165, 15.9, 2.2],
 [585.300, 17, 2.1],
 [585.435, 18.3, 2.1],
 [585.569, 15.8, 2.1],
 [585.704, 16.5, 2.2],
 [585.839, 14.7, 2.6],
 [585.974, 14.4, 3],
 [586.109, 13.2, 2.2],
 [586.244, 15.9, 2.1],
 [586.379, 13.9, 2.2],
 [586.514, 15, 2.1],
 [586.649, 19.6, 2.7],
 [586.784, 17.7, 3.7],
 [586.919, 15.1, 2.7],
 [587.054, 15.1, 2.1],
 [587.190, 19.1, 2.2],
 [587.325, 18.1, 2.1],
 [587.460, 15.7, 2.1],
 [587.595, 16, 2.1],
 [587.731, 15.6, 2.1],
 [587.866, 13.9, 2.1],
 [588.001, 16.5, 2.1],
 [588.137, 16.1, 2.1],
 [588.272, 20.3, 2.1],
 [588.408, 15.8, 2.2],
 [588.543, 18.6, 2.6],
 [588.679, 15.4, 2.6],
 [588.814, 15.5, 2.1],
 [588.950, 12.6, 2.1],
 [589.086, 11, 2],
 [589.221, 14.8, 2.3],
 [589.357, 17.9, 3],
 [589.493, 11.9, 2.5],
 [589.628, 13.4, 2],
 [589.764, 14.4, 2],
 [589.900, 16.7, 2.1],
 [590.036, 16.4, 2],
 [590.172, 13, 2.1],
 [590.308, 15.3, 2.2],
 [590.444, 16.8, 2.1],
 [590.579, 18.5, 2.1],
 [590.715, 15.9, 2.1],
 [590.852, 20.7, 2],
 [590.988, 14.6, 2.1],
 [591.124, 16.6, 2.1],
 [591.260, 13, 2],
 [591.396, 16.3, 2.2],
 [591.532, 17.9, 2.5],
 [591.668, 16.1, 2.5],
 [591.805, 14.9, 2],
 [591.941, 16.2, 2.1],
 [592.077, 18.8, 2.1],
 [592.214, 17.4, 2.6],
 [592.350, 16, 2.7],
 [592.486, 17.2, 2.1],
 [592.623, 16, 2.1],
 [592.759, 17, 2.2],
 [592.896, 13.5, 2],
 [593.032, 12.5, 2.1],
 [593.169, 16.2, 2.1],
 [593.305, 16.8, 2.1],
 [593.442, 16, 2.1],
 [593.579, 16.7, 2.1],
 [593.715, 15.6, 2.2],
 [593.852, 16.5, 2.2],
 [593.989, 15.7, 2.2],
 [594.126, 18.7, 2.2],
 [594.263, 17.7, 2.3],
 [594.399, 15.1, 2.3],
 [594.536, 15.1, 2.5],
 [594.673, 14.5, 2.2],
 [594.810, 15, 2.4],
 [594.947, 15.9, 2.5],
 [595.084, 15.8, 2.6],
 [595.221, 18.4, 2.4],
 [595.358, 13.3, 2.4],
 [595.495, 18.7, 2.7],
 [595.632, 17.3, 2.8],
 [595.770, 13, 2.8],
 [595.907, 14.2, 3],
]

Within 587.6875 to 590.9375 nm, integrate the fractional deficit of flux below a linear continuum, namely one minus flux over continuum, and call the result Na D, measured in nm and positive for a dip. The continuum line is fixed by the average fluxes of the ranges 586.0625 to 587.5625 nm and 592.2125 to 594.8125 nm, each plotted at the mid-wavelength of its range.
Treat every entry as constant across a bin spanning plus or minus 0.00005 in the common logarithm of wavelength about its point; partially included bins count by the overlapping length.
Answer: 0.089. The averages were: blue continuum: 16.3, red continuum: 16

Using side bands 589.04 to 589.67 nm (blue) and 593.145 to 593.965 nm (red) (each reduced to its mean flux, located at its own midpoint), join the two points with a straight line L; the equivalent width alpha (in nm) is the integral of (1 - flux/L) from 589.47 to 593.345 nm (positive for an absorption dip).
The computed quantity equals -0.216 nm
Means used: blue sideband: 13.9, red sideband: 16.3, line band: 15.9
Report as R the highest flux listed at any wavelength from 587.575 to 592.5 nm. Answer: 20.7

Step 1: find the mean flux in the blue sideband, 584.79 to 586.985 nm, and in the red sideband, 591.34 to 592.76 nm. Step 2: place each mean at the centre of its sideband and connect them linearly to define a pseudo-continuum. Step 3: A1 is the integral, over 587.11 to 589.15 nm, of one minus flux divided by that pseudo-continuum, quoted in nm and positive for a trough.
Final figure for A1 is 0.03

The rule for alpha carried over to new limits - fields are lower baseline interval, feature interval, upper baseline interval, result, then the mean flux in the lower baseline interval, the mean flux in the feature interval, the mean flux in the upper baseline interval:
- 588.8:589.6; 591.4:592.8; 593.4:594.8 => -0.14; 13.8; 16.7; 16.1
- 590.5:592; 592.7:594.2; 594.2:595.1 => -0.01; 16.4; 15.9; 15.6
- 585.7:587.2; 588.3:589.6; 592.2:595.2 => 0.07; 15.7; 15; 16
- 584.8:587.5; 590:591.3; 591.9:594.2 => 0.01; 16.2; 16.1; 16.3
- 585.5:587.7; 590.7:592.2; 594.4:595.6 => -0.06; 16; 16.5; 15.8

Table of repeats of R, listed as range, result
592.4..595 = 18.7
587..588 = 19.1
